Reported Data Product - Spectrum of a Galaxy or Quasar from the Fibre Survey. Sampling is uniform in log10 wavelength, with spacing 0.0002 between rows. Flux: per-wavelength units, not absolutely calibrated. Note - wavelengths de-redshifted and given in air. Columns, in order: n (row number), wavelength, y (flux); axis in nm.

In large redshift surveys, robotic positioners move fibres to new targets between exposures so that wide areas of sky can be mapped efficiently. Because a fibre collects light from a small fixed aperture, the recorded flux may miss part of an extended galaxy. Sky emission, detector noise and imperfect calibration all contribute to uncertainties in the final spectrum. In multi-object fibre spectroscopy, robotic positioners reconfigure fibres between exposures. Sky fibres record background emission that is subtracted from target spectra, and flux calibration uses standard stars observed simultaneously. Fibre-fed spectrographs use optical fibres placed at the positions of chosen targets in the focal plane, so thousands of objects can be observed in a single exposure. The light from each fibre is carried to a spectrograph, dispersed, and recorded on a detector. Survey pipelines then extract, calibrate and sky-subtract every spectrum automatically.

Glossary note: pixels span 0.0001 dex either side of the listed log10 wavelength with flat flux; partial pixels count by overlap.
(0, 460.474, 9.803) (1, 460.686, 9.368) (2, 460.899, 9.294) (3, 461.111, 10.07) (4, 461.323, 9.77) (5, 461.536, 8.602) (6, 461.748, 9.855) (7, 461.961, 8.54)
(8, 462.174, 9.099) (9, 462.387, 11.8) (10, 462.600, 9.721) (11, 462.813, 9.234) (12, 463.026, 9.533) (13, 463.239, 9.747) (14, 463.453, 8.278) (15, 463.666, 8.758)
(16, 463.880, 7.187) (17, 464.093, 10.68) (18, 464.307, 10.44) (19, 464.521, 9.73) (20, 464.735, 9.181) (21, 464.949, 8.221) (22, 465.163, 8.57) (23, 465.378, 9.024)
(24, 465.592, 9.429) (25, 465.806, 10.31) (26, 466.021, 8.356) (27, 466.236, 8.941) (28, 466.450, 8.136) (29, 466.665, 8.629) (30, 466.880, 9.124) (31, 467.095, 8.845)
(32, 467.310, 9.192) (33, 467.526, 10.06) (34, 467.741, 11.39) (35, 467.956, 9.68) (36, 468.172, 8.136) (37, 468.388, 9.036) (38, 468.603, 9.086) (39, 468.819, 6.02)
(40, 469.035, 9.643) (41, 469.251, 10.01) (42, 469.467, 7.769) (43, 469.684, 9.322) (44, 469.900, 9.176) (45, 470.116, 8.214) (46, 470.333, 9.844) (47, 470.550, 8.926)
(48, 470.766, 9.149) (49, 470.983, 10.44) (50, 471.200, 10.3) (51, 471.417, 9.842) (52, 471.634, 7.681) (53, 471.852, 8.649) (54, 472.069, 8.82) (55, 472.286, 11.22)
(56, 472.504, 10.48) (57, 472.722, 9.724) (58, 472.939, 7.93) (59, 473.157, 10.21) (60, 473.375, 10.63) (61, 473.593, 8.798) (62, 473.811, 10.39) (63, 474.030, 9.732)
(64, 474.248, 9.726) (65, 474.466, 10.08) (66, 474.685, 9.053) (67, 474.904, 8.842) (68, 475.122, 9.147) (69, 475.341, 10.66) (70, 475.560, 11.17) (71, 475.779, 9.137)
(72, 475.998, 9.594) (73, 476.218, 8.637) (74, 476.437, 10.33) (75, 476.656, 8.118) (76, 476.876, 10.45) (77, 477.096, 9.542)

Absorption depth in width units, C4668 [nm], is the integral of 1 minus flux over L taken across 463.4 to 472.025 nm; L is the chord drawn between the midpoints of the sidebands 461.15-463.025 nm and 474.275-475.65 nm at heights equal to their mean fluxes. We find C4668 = 0.53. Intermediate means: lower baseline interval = 9.59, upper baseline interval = 9.8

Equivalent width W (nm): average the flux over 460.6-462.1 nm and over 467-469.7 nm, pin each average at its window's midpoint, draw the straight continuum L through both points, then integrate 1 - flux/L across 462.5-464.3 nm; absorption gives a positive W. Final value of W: 0.01 nm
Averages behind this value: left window 9.35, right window 9.08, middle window 9.21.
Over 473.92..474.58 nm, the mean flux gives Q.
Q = 9.83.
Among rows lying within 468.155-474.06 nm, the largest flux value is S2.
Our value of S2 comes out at 11.22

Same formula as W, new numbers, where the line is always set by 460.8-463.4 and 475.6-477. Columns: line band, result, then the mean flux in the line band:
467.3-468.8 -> 0.03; 9.32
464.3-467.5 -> 0.16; 9.06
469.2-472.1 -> 0.11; 9.14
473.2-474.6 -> -0.06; 9.89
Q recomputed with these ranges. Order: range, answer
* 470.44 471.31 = 9.71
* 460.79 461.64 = 9.43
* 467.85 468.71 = 8.98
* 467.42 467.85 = 10.7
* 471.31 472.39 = 9.23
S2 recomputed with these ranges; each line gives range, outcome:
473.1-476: 11.17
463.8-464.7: 10.68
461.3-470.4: 11.8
